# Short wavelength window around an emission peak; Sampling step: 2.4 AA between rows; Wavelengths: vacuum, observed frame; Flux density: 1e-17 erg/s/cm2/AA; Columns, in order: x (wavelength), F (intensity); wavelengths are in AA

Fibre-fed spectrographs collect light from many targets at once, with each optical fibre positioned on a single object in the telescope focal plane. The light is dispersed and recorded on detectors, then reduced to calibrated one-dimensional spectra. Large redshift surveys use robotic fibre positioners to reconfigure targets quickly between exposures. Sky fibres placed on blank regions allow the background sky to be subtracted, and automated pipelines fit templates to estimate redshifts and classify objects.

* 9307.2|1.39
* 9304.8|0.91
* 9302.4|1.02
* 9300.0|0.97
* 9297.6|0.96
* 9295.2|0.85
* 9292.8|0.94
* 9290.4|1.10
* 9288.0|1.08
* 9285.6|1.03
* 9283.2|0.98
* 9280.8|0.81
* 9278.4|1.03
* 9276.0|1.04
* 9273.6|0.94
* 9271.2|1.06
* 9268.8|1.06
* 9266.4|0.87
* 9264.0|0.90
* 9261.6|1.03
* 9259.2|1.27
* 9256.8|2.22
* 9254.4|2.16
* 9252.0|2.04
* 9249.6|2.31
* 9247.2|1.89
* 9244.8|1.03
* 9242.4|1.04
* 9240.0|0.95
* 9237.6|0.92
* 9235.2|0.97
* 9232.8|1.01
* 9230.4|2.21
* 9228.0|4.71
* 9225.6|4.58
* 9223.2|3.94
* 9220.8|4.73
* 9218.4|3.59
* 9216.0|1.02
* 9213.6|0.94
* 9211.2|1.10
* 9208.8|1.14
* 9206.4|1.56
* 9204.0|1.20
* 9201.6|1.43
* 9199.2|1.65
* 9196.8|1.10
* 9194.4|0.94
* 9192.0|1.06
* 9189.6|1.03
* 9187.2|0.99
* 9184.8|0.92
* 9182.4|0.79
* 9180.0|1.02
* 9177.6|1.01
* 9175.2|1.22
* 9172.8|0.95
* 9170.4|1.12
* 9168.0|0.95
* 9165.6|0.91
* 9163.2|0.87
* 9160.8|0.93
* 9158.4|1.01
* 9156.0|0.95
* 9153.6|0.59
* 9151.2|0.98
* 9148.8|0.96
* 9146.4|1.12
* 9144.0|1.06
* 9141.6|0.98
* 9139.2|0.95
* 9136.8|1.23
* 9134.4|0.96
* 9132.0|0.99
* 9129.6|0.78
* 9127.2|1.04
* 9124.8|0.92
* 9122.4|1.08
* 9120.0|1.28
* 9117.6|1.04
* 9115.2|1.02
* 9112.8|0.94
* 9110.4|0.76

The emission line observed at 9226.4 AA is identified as Halpha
